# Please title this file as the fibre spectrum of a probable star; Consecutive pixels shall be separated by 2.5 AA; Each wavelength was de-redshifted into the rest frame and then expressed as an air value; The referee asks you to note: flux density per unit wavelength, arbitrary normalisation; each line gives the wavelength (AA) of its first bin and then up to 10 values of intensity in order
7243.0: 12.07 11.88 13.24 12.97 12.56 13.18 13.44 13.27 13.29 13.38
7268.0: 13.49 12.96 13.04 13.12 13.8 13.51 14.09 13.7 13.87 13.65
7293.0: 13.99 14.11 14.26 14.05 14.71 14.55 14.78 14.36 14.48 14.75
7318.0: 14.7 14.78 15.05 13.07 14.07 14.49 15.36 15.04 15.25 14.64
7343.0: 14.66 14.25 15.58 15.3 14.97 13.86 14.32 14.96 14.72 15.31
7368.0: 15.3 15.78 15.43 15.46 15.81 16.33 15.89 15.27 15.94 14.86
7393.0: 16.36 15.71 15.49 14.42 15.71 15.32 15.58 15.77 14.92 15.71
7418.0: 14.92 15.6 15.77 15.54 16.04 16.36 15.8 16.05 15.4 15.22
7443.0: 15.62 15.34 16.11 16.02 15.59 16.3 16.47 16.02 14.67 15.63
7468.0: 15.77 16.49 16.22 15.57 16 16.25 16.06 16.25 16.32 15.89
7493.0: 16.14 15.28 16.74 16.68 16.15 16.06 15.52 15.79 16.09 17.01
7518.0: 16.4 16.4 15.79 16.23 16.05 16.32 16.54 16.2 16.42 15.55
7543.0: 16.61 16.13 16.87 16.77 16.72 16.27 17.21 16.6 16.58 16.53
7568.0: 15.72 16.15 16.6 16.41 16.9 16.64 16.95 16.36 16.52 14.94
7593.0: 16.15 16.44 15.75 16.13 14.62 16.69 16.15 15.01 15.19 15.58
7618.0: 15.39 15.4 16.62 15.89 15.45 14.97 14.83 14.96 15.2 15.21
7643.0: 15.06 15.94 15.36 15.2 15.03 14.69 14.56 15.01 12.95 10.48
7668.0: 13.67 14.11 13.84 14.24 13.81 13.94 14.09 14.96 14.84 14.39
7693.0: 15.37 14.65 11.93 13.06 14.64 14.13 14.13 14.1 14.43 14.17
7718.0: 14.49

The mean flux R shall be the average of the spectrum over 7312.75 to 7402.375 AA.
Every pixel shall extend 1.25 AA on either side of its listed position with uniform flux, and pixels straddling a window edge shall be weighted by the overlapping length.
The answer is 15.1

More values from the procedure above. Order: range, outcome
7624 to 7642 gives 15.2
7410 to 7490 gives 15.8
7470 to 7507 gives 16.1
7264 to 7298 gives 13.6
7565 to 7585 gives 16.5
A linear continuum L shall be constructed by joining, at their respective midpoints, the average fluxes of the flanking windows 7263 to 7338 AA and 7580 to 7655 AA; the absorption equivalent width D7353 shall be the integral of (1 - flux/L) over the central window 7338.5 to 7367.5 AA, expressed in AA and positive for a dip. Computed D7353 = -0.9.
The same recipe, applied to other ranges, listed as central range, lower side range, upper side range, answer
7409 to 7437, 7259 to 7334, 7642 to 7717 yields -3.2 AA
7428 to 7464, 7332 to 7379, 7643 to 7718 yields -2.4 AA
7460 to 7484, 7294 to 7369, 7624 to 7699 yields -2.1 AA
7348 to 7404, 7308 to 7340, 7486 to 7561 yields -1.0 AA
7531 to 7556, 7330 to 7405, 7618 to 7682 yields -2.6 AA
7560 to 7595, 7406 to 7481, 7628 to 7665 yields -2.8 AA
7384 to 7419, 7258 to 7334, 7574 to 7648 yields -2.0 AA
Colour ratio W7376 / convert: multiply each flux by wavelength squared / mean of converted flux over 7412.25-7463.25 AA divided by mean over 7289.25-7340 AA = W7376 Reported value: 1.1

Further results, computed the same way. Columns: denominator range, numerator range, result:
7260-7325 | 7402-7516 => 1.19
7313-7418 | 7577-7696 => 1.07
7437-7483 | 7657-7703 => 0.93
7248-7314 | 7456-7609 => 1.27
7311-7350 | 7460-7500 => 1.13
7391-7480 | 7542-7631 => 1.07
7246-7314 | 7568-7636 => 1.27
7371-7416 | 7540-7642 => 1.09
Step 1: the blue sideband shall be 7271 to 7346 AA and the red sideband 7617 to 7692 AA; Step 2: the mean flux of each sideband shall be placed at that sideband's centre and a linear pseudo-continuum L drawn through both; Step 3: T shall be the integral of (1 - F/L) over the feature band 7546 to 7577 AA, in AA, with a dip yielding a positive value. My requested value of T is -4.2 AA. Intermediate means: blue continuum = 14.3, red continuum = 14.7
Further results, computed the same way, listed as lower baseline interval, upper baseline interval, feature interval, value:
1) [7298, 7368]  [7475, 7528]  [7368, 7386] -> -0.8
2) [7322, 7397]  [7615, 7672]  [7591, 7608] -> -1.2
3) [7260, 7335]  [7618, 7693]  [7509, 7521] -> -1.6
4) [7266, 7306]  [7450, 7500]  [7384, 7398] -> -0.6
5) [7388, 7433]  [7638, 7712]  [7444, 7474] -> -1.1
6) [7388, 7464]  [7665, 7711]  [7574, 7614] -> -4.1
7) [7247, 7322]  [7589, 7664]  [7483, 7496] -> -1.1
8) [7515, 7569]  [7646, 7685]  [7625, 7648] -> -1.0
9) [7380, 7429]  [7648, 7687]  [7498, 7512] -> -1.0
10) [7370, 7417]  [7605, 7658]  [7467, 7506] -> -1.6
